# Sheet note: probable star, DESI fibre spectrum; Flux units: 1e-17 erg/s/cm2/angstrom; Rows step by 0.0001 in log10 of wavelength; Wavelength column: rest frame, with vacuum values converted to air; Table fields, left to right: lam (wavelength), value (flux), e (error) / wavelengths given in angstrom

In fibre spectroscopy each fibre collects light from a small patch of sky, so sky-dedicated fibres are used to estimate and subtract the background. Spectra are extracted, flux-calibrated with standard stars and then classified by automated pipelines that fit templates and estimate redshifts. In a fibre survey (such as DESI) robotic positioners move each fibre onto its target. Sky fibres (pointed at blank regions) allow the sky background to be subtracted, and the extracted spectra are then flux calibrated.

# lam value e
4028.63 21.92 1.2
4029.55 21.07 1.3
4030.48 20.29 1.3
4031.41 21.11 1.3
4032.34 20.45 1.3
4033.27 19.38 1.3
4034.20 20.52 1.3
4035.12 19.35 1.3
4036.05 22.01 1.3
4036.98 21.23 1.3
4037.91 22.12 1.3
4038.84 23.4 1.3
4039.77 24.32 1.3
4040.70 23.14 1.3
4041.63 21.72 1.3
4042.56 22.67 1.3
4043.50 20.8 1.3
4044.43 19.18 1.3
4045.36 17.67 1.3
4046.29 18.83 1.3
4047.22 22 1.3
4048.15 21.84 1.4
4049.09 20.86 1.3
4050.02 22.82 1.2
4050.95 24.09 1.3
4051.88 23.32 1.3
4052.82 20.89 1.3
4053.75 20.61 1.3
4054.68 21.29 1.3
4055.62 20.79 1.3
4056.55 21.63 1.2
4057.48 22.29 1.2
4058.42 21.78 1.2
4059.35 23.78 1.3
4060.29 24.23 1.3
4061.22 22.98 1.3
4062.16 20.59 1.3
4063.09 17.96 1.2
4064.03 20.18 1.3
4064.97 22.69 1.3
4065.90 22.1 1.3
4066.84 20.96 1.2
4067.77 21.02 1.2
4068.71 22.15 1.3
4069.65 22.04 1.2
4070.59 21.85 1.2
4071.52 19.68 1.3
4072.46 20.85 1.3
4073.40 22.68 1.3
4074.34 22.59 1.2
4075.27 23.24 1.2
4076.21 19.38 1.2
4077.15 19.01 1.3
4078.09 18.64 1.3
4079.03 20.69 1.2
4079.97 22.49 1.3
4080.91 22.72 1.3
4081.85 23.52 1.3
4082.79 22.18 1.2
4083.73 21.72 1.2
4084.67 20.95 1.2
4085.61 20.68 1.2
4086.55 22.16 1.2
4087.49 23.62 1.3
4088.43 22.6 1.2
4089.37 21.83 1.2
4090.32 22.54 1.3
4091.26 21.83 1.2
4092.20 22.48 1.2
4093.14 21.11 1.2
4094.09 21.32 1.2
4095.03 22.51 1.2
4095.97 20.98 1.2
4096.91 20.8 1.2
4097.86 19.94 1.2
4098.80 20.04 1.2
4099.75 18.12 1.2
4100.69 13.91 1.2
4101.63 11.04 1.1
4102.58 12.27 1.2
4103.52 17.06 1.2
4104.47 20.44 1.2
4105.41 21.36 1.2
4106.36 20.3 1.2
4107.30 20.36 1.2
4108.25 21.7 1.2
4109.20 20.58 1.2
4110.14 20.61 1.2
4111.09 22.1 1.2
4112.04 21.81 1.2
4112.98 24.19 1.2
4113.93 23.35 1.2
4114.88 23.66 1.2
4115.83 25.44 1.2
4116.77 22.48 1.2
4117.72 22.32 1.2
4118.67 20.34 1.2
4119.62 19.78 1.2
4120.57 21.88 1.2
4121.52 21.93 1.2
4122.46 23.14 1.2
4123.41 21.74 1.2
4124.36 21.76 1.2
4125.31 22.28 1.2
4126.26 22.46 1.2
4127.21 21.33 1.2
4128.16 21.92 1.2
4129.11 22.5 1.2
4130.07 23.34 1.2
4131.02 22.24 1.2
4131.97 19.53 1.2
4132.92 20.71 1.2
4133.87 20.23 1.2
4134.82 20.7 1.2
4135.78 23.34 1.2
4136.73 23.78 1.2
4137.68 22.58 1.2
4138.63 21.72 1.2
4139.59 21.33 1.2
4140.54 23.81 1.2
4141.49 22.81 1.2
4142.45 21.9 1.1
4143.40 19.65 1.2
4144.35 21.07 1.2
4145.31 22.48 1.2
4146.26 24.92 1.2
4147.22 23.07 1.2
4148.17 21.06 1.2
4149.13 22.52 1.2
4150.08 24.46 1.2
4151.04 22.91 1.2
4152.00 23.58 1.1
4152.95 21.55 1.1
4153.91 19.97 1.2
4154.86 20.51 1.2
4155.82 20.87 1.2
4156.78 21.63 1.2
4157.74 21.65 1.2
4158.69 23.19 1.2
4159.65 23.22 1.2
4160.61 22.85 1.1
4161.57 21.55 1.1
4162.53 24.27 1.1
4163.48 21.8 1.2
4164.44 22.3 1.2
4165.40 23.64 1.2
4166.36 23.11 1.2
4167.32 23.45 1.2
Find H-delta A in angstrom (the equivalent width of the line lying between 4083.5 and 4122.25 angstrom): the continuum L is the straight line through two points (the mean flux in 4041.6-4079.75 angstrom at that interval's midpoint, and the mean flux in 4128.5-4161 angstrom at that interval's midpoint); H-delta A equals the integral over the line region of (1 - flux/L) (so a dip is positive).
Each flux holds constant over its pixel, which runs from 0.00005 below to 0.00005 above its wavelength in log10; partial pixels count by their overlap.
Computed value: 1.6 angstrom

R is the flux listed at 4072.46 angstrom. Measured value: 20.85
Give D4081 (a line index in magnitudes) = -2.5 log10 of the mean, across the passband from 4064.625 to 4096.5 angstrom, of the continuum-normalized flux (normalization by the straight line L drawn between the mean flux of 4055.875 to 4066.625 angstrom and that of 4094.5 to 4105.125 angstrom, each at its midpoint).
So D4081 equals -0.10 mag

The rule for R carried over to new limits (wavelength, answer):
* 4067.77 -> 21.02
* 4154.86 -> 20.51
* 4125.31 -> 22.28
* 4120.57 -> 21.88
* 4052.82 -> 20.89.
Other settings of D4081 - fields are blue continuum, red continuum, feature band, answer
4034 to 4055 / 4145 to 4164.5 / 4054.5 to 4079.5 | 0.02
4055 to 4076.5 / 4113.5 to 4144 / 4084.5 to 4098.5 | 0.01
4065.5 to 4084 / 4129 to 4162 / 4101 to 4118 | 0.06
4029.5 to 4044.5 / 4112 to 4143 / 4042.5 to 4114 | 0.04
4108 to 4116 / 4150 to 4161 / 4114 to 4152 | 0.00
